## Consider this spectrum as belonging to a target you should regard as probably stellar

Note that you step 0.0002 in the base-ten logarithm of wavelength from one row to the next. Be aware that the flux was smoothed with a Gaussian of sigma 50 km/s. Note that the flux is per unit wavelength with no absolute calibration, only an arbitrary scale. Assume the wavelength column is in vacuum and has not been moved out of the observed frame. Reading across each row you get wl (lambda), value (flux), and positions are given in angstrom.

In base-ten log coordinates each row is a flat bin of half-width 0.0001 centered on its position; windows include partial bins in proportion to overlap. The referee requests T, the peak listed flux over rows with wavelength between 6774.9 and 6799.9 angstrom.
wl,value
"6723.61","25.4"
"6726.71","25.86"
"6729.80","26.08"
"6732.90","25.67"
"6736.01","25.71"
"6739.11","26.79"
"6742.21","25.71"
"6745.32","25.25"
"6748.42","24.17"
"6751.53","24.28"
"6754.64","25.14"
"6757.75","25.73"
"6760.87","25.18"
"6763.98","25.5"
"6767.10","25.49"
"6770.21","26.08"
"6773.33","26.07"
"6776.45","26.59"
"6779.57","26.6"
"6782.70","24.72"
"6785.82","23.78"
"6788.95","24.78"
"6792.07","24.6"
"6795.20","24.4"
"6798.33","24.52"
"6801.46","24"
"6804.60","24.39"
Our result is 26.6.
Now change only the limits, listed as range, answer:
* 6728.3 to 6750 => 26.79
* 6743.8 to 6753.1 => 25.25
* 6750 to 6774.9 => 26.08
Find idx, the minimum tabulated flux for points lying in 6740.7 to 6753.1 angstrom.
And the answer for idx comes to 24.17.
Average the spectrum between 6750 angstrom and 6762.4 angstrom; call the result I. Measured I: 25.1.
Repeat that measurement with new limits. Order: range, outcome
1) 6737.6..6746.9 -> 25.9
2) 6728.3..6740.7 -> 26.1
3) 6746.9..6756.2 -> 24.5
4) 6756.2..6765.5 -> 25.5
